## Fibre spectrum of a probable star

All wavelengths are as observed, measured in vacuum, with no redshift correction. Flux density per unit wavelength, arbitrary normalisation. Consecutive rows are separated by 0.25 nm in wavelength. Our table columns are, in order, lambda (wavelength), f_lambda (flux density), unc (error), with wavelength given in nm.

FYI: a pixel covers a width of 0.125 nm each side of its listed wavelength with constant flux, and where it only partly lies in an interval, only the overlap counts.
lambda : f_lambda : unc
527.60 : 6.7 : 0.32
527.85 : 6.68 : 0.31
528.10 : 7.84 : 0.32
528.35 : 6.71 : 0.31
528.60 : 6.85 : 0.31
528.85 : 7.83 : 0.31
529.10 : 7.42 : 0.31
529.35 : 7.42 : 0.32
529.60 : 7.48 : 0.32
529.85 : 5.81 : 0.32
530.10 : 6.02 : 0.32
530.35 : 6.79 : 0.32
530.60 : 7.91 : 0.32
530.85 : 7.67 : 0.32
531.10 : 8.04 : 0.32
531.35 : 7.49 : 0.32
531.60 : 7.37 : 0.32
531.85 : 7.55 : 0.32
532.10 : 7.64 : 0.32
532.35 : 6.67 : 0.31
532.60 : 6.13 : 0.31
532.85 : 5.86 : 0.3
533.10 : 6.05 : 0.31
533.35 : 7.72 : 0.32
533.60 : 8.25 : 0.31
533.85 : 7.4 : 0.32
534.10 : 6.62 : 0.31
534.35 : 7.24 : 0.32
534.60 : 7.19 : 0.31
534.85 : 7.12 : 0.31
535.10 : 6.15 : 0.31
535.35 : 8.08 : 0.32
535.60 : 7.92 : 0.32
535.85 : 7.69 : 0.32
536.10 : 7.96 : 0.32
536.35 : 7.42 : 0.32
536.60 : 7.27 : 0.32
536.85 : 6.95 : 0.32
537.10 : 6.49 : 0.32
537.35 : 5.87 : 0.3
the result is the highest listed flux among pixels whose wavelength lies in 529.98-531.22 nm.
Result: 8.04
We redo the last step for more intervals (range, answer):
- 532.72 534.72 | 8.25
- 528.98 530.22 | 7.48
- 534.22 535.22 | 7.24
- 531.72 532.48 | 7.64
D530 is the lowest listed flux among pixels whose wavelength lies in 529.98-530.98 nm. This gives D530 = 6.02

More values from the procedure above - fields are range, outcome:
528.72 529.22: 7.42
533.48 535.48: 6.15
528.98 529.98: 5.81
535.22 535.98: 7.69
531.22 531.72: 7.37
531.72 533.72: 5.86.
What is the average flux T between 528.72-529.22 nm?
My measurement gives 7.62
